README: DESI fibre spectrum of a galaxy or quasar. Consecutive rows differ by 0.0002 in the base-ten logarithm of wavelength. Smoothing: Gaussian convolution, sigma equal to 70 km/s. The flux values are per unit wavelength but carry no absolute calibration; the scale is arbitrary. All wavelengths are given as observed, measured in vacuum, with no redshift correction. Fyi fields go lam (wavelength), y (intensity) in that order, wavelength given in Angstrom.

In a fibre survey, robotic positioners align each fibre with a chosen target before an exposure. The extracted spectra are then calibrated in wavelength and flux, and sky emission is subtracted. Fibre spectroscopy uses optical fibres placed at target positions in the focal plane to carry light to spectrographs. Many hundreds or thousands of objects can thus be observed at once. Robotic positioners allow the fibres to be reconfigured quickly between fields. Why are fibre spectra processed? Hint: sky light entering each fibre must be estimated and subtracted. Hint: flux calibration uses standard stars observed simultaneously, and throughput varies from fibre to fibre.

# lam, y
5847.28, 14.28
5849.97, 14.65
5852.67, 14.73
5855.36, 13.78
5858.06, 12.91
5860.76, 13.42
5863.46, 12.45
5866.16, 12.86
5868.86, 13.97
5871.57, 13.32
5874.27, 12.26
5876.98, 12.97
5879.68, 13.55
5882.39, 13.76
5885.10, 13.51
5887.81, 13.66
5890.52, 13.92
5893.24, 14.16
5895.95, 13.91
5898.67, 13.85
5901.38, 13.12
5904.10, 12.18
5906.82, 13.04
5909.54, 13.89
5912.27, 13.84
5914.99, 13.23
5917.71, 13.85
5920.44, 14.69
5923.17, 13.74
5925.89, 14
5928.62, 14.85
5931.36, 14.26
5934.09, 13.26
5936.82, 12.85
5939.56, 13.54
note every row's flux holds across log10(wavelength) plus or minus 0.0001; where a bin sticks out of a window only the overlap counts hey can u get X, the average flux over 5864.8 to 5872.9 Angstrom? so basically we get 13.4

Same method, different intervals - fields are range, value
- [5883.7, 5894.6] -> 13.8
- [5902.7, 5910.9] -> 13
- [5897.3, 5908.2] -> 13.1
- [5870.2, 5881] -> 13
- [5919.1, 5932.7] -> 14.3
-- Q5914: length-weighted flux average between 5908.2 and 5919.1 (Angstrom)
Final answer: 13.7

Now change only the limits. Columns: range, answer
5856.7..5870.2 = 13.1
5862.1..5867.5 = 12.7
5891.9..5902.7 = 13.8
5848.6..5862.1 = 13.9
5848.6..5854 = 14.7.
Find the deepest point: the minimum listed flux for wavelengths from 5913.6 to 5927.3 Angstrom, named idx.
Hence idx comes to 13.23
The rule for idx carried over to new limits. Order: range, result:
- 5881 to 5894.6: 13.51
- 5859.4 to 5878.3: 12.26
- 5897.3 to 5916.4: 12.18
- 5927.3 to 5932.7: 14.26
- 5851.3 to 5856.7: 13.78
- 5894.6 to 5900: 13.85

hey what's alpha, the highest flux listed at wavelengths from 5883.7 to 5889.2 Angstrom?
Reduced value 13.66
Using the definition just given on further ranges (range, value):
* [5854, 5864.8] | 13.78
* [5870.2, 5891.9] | 13.92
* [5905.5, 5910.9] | 13.89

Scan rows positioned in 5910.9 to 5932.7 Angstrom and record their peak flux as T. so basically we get 14.85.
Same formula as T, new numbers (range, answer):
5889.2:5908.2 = 14.16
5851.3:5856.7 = 14.73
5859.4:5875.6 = 13.97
